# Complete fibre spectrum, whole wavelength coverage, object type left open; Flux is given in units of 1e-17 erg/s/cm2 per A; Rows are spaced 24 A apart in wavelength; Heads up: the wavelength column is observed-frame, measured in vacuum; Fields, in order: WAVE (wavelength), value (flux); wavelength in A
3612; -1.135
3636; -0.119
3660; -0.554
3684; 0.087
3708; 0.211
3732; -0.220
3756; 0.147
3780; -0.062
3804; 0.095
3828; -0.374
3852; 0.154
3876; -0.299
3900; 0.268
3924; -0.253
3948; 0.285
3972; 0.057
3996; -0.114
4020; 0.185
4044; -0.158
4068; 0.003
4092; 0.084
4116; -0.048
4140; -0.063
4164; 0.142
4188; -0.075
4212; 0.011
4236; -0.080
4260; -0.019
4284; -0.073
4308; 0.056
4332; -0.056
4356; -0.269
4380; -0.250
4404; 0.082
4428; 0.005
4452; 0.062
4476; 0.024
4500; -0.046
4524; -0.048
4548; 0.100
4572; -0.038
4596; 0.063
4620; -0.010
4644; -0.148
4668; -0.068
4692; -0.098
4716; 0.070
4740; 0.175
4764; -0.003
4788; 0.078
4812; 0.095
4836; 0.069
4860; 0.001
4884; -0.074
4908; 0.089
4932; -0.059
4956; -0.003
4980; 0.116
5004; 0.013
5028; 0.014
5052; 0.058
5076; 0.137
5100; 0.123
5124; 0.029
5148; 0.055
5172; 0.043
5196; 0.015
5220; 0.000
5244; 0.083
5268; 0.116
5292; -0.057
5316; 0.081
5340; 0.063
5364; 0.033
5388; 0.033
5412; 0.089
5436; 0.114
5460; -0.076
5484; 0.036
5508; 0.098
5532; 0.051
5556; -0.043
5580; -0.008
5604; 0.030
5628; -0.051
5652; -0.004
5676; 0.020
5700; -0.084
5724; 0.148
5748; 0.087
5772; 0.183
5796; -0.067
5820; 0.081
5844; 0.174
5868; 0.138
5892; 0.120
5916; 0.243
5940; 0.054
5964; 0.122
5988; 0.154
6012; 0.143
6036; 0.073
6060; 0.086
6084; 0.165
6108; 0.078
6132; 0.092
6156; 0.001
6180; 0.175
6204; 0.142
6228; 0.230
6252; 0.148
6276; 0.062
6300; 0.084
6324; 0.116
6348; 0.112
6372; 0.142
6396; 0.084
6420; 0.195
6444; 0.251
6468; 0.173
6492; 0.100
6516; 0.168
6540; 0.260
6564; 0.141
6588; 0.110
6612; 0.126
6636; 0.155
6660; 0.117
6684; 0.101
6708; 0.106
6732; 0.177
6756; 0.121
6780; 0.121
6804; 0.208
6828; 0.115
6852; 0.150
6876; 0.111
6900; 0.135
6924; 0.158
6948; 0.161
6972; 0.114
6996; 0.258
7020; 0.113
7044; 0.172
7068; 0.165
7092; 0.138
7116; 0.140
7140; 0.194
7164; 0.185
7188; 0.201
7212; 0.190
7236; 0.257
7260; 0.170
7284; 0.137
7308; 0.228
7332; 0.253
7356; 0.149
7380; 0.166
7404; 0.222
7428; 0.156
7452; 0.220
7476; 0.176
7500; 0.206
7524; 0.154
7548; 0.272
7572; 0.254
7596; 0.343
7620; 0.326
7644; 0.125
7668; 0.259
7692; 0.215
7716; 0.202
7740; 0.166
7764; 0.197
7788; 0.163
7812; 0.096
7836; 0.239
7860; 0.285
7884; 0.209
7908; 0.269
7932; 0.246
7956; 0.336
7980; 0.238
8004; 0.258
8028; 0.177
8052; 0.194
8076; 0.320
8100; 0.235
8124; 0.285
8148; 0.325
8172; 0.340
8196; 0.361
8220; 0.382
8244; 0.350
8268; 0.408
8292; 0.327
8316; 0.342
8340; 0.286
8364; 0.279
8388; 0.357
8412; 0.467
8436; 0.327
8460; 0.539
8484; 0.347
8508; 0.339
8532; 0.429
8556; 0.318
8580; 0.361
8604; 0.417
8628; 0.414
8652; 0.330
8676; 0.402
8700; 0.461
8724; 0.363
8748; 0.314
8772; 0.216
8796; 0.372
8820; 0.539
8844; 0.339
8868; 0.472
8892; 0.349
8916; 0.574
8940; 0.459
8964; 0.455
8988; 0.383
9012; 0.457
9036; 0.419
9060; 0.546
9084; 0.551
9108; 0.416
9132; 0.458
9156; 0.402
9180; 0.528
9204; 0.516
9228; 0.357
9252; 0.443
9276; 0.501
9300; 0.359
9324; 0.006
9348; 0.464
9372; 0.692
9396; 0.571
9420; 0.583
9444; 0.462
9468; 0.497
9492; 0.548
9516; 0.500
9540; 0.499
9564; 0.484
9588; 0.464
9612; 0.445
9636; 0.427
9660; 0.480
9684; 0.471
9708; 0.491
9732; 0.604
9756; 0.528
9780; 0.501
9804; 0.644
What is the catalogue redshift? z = 1.04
